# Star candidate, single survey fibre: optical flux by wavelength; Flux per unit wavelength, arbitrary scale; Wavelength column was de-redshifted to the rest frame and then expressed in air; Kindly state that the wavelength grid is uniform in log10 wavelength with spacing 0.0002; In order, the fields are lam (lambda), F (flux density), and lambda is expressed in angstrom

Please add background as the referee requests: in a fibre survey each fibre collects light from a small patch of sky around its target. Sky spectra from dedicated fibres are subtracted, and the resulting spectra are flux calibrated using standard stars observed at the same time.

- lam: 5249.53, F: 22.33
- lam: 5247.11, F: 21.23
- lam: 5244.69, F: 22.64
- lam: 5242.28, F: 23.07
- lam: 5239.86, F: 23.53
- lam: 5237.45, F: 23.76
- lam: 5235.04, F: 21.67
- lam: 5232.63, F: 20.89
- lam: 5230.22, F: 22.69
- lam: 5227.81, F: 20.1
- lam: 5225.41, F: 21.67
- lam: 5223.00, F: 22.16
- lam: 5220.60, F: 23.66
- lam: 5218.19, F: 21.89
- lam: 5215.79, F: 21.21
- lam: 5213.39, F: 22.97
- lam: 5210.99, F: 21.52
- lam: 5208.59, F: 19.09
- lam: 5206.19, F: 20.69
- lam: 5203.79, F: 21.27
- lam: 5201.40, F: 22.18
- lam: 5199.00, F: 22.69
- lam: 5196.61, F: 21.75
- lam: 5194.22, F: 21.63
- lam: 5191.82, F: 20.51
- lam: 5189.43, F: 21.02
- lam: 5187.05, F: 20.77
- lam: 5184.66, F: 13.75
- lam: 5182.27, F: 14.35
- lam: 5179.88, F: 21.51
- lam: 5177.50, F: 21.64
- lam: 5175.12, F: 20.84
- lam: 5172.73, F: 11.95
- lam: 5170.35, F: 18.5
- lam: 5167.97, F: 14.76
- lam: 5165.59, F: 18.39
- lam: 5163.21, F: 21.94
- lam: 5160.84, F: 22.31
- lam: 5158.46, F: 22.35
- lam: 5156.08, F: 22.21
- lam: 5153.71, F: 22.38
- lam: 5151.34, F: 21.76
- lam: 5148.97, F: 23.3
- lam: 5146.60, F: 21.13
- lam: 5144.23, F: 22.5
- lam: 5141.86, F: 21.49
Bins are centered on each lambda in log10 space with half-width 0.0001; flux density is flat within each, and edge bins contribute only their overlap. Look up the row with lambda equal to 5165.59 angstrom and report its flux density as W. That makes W 18.39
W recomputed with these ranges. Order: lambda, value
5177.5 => 21.64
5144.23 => 22.5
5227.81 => 20.1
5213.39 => 22.97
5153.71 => 22.38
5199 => 22.69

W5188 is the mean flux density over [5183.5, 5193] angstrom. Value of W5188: 19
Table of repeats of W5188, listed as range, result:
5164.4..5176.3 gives 16.9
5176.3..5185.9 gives 17.8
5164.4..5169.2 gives 16.6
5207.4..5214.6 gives 21.2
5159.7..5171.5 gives 19.2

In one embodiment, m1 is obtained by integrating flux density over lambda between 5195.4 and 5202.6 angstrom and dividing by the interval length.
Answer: 22.2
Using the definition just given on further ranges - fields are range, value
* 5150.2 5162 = 22.2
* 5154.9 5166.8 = 21.4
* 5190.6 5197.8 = 21.3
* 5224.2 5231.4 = 21.5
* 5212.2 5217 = 22.1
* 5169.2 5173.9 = 15.2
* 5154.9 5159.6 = 22.3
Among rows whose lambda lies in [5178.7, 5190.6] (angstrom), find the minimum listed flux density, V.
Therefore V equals 13.75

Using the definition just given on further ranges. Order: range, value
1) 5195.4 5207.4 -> 20.69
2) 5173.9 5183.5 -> 14.35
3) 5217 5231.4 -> 20.1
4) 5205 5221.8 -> 19.09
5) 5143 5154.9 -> 21.13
